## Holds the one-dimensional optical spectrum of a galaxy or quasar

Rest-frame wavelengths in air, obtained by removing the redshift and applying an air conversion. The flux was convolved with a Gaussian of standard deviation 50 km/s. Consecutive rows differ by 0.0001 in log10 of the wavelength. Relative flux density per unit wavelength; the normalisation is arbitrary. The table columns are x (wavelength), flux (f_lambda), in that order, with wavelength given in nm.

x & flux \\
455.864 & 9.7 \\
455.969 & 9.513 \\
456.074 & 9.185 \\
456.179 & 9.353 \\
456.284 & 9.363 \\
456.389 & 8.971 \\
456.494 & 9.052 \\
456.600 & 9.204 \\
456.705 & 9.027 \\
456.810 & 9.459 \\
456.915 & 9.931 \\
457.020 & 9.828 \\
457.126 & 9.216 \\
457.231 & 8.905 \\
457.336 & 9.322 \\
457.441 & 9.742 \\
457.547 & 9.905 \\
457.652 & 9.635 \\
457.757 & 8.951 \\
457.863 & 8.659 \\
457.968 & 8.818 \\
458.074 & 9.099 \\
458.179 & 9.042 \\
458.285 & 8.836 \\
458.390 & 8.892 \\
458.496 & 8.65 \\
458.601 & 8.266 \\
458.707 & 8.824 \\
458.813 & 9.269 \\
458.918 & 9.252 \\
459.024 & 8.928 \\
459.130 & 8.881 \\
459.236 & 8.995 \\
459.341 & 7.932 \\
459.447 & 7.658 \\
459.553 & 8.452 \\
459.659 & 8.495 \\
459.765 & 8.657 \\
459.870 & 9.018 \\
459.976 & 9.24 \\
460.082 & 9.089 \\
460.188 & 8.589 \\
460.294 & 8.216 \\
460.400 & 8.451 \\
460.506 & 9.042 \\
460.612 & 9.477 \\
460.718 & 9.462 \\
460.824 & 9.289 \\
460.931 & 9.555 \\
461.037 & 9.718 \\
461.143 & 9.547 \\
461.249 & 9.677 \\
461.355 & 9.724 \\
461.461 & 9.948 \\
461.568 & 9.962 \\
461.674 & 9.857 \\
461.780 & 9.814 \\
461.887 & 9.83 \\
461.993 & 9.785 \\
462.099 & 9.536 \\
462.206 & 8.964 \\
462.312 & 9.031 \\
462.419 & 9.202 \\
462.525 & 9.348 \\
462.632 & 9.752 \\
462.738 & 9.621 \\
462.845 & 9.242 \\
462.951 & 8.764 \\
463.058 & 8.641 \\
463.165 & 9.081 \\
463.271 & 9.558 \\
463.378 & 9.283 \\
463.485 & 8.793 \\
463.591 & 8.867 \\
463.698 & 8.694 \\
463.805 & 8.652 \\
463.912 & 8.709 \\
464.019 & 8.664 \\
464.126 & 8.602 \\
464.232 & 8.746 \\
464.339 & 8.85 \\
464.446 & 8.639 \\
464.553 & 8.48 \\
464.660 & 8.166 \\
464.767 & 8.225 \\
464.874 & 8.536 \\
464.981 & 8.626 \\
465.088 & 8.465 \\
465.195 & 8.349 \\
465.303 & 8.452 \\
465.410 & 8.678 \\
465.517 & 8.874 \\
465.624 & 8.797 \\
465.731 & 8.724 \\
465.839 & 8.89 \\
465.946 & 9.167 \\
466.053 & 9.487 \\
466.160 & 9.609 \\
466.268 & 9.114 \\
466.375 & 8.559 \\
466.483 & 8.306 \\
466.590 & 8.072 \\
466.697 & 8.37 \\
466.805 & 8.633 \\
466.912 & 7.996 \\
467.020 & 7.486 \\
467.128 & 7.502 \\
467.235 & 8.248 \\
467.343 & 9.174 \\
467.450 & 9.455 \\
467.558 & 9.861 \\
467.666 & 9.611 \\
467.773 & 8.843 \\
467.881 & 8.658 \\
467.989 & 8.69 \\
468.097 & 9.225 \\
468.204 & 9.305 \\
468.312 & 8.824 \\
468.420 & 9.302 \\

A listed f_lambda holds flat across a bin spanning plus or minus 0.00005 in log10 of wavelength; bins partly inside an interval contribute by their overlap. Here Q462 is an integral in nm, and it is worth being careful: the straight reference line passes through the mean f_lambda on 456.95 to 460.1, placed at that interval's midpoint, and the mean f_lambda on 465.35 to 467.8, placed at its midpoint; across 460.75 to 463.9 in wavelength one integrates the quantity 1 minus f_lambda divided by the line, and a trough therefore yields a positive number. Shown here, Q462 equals -0.18 nm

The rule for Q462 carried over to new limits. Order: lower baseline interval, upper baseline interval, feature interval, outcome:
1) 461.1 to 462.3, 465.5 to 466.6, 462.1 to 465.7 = 0.17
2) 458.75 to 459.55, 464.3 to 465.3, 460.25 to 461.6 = -0.12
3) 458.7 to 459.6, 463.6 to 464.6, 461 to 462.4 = -0.15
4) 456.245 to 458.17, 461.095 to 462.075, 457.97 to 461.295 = 0.23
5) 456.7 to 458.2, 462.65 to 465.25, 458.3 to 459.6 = 0.07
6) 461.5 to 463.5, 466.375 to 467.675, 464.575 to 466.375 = 0.01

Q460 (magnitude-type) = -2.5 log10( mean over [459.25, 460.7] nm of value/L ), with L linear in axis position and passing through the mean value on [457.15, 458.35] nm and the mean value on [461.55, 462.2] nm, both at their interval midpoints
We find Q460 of 0.10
